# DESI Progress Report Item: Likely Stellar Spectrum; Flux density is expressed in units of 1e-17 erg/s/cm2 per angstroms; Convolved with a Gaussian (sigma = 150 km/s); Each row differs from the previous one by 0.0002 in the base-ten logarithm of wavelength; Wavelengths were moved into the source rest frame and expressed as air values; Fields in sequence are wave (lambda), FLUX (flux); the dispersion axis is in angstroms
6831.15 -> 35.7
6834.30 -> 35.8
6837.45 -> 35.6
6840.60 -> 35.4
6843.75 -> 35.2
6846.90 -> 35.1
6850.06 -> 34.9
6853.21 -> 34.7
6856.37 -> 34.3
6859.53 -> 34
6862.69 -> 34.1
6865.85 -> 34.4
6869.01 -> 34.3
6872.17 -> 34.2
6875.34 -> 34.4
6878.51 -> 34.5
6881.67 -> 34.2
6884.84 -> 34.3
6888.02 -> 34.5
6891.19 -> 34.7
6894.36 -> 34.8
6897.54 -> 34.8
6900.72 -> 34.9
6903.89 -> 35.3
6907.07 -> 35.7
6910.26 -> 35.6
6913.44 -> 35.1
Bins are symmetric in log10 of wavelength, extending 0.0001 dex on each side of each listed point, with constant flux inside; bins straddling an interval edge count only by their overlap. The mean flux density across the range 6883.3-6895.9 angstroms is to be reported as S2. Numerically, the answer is 34.6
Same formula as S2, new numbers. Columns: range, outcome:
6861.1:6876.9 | 34.3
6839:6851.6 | 35.1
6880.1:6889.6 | 34.3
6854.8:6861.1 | 34.1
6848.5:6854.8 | 34.8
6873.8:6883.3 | 34.4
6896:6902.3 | 34.8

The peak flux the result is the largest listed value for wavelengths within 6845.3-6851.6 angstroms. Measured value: 35.1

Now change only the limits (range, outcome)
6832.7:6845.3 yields 35.8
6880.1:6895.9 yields 34.8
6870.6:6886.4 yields 34.5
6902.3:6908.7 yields 35.7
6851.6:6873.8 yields 34.7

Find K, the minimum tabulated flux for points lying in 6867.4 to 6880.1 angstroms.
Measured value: 34.2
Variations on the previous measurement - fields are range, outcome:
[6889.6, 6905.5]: 34.7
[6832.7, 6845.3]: 35.2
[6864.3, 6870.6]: 34.3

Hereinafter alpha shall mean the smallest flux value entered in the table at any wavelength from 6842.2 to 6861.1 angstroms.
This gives 34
